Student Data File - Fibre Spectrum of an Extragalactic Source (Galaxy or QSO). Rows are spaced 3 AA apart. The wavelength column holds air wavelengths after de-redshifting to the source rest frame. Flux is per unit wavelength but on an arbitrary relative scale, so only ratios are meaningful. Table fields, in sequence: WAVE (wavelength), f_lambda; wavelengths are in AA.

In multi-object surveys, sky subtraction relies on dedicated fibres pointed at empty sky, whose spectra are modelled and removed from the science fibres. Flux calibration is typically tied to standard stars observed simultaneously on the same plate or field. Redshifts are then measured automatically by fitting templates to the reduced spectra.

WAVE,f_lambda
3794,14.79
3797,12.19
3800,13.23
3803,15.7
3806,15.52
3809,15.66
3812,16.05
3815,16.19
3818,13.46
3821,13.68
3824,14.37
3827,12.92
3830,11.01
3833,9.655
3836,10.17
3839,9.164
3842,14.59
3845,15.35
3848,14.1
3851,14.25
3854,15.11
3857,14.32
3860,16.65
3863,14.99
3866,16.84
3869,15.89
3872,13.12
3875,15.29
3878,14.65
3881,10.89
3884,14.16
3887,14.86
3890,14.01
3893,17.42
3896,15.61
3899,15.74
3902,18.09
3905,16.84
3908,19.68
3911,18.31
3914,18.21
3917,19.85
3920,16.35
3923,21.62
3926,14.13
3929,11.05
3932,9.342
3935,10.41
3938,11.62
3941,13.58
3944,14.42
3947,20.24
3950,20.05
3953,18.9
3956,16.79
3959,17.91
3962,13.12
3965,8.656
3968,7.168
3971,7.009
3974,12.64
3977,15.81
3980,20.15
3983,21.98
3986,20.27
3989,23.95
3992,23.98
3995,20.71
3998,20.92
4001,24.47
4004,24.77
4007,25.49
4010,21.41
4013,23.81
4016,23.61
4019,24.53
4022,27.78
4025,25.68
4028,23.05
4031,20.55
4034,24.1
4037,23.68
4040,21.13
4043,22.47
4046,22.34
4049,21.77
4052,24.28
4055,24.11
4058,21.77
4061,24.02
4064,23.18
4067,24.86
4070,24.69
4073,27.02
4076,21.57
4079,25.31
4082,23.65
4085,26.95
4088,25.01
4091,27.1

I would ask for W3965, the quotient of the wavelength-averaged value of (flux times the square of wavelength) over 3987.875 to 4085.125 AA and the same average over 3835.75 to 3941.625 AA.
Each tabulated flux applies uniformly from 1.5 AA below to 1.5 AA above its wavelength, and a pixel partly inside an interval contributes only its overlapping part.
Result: 1.70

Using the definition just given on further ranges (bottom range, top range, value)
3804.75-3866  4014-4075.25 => 1.89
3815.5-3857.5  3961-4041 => 1.71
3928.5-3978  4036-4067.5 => 1.79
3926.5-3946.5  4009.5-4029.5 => 2.07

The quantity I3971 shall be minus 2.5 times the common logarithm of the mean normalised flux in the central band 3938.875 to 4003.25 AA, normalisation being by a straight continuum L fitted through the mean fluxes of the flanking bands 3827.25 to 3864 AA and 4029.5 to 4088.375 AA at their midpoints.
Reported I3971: 0.13 mag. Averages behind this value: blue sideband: 13.2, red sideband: 23.6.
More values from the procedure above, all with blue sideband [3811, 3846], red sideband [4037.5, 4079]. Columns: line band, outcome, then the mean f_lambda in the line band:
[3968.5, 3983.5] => 0.333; 14.5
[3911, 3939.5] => 0.159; 14.9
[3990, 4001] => -0.089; 22.3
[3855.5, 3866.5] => -0.082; 15.6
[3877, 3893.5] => 0.105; 14.1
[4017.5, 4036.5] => -0.107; 24.2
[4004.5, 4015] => -0.121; 23.7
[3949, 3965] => 0.143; 16.5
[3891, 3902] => -0.023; 16.4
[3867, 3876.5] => 0.004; 14.9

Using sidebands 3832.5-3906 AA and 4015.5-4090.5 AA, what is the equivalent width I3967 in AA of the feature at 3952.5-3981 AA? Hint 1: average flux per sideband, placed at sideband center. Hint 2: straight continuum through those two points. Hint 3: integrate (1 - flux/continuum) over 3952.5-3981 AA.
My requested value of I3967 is 8.7 AA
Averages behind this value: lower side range 14.5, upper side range 23.9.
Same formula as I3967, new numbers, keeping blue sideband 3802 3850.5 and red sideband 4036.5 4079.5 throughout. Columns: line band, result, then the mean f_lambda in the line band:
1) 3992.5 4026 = -4.0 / 23.9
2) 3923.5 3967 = 10.0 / 14.4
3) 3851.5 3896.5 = 2.0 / 14.9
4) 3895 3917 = -0.9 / 17.7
